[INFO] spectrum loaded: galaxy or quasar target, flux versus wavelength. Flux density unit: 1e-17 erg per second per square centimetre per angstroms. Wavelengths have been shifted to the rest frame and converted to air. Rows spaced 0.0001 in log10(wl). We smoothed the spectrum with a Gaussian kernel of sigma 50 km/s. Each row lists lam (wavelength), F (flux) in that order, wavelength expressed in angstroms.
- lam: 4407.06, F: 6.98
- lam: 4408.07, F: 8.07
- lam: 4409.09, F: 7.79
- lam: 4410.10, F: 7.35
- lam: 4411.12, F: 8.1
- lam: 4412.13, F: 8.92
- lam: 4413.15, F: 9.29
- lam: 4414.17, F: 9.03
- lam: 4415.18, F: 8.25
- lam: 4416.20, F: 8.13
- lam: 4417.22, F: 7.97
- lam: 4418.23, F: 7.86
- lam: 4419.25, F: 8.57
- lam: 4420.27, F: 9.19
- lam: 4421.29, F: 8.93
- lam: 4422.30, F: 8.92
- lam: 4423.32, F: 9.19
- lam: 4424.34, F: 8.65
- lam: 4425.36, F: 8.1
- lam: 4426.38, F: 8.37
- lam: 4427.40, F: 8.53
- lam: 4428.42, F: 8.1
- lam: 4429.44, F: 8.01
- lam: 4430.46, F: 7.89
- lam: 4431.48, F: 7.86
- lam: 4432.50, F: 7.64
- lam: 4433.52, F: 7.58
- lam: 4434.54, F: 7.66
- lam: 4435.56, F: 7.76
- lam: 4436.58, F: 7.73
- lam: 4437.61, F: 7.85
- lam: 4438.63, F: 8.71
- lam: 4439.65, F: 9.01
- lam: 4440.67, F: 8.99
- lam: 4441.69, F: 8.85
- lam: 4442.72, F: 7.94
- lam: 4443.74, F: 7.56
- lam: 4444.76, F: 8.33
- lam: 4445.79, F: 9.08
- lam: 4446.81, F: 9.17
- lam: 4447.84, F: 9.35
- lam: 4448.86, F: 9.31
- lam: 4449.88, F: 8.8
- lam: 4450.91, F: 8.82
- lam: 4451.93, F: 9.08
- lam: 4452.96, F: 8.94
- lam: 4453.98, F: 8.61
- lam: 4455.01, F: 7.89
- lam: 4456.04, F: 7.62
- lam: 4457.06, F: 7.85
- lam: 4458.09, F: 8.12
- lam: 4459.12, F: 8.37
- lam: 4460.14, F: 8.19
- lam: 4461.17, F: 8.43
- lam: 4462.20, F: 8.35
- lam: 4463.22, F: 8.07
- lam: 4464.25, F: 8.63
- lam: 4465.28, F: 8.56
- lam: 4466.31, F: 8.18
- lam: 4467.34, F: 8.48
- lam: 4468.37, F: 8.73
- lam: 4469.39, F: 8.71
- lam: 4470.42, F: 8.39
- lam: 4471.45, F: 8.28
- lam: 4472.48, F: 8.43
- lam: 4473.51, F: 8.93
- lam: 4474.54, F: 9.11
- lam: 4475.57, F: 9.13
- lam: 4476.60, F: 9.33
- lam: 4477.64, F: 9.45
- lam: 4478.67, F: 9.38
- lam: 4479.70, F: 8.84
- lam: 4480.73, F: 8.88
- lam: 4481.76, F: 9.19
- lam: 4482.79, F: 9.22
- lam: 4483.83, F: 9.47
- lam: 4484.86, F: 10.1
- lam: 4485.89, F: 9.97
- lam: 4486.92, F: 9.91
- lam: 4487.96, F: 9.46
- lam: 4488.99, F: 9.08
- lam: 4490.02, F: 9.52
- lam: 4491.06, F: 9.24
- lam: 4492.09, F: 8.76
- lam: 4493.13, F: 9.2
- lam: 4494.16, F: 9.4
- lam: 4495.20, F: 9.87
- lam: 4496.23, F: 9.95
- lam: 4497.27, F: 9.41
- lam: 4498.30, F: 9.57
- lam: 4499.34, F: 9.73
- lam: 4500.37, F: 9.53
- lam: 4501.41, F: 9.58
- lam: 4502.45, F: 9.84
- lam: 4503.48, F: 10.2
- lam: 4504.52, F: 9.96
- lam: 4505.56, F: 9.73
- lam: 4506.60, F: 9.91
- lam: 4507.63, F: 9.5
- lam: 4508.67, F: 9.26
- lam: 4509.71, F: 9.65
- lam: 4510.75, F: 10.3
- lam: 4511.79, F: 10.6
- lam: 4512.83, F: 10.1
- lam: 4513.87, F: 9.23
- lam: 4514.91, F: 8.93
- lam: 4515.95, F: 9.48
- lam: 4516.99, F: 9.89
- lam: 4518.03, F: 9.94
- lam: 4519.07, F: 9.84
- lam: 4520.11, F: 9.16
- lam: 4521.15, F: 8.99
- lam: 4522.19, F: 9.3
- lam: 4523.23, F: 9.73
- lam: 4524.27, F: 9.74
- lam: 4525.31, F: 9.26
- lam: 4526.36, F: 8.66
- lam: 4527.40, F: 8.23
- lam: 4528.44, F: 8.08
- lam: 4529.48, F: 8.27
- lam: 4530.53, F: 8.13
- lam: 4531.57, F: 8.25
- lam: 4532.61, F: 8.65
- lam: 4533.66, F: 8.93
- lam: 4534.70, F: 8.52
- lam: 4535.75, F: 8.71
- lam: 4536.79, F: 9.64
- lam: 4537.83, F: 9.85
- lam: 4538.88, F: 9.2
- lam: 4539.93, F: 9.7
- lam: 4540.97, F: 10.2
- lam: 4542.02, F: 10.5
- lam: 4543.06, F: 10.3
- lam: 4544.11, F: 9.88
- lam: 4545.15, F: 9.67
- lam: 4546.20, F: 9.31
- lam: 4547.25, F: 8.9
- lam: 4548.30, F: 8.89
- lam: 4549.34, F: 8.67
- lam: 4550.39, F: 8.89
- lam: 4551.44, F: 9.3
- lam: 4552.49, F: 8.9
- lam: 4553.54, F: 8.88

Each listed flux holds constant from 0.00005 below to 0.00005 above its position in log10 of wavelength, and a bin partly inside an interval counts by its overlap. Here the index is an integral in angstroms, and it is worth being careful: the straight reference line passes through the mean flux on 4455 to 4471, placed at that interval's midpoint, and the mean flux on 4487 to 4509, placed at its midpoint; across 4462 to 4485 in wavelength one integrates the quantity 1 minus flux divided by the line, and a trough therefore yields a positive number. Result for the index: -0.4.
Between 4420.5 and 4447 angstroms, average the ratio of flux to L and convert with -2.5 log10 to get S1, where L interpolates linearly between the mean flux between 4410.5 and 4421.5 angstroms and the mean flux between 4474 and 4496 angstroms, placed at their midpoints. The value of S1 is 0.054 mag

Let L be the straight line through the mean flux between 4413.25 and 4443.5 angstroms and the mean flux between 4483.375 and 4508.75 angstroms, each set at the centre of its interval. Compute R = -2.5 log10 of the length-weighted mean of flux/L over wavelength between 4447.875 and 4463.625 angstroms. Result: 0.05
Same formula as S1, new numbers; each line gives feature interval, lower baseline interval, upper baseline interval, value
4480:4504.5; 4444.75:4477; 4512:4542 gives -0.076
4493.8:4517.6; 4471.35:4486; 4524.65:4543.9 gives -0.068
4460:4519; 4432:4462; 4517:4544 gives -0.058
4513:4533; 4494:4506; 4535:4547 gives 0.074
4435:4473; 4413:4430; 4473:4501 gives 0.061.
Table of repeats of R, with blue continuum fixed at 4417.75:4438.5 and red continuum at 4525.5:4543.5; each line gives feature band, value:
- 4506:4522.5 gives -0.087 mag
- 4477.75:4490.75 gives -0.091 mag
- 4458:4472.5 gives 0.014 mag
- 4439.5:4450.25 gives -0.051 mag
